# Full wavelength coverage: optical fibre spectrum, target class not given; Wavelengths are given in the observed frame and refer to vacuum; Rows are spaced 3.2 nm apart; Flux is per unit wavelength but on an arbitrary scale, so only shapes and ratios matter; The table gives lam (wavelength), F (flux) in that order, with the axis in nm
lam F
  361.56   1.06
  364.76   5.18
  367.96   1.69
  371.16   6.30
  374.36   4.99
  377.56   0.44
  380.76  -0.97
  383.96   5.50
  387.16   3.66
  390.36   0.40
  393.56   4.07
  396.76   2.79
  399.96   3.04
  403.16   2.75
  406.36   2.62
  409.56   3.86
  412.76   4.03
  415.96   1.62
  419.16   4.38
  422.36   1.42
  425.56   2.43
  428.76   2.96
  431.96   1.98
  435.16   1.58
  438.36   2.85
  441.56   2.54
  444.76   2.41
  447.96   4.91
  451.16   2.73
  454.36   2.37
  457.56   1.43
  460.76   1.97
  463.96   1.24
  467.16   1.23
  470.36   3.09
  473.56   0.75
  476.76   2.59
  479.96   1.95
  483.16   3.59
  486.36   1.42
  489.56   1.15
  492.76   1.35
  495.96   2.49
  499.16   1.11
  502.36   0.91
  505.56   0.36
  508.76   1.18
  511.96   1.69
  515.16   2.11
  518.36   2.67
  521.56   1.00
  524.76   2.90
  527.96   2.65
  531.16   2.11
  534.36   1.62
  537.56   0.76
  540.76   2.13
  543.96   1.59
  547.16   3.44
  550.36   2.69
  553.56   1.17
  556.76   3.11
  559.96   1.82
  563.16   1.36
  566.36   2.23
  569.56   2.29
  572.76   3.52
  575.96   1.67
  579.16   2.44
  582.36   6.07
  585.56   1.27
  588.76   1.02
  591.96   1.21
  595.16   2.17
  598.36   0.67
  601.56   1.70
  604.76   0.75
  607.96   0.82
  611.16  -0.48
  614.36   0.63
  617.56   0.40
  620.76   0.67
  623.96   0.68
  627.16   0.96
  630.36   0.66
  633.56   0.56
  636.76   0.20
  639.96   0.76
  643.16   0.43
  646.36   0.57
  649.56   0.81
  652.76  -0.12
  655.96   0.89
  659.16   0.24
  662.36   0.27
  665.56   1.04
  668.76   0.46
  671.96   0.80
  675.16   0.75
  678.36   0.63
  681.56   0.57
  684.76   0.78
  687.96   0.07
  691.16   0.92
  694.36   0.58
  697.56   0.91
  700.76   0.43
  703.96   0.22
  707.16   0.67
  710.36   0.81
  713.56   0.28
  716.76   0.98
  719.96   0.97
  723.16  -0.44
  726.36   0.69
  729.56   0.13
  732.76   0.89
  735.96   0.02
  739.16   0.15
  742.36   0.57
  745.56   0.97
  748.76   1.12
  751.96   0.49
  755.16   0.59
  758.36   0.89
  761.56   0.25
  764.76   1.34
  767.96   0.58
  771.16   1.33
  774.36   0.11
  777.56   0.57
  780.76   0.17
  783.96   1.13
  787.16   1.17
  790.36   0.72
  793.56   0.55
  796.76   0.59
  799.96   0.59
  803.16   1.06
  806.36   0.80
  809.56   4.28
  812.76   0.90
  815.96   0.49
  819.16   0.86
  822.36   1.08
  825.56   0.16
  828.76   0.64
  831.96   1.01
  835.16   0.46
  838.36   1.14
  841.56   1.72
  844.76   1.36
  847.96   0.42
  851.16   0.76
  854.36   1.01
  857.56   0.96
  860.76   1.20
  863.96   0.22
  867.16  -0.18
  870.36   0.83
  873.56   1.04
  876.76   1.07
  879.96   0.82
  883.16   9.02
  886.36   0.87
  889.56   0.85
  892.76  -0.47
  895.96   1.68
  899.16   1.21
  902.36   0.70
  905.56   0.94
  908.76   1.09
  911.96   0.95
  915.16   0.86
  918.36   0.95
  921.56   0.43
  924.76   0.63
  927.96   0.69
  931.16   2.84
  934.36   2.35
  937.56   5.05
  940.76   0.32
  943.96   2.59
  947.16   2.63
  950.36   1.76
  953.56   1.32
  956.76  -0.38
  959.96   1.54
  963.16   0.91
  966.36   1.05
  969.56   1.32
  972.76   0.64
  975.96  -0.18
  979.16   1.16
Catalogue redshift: 1.17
